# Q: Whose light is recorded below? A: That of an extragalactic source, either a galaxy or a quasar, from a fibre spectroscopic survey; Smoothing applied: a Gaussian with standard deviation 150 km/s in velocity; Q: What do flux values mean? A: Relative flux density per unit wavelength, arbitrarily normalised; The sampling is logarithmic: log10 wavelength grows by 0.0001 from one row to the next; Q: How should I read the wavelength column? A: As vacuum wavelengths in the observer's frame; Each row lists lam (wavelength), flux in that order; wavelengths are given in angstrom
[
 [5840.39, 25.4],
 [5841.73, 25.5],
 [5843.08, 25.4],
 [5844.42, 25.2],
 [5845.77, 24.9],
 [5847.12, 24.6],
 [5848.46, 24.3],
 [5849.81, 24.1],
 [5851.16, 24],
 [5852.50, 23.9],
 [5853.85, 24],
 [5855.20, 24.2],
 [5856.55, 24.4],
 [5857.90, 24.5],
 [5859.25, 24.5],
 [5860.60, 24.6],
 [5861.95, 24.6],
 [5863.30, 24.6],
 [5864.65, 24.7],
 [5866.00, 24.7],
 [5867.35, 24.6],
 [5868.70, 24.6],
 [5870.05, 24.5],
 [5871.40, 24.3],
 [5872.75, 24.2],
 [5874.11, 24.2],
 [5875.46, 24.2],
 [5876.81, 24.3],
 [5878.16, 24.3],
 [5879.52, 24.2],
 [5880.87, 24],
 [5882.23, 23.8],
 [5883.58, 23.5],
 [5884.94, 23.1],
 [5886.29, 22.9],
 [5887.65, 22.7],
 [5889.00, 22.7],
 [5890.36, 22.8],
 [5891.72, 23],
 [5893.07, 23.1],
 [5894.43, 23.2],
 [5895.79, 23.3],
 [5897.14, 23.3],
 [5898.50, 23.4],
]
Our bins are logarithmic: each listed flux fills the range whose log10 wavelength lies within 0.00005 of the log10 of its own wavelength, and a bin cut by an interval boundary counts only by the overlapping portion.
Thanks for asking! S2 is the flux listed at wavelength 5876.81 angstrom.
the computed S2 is 24.3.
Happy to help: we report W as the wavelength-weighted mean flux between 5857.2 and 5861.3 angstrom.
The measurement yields 24.5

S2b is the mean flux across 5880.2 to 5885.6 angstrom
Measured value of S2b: 23.6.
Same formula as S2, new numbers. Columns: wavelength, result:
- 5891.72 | 23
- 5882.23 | 23.8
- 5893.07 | 23.1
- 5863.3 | 24.6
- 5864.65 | 24.7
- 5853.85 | 24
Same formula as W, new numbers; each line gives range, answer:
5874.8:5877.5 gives 24.3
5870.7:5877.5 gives 24.3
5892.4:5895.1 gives 23.1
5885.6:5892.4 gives 22.8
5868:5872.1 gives 24.5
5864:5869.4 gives 24.7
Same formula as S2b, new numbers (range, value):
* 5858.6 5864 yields 24.6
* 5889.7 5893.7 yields 23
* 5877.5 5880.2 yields 24.2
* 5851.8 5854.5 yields 24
